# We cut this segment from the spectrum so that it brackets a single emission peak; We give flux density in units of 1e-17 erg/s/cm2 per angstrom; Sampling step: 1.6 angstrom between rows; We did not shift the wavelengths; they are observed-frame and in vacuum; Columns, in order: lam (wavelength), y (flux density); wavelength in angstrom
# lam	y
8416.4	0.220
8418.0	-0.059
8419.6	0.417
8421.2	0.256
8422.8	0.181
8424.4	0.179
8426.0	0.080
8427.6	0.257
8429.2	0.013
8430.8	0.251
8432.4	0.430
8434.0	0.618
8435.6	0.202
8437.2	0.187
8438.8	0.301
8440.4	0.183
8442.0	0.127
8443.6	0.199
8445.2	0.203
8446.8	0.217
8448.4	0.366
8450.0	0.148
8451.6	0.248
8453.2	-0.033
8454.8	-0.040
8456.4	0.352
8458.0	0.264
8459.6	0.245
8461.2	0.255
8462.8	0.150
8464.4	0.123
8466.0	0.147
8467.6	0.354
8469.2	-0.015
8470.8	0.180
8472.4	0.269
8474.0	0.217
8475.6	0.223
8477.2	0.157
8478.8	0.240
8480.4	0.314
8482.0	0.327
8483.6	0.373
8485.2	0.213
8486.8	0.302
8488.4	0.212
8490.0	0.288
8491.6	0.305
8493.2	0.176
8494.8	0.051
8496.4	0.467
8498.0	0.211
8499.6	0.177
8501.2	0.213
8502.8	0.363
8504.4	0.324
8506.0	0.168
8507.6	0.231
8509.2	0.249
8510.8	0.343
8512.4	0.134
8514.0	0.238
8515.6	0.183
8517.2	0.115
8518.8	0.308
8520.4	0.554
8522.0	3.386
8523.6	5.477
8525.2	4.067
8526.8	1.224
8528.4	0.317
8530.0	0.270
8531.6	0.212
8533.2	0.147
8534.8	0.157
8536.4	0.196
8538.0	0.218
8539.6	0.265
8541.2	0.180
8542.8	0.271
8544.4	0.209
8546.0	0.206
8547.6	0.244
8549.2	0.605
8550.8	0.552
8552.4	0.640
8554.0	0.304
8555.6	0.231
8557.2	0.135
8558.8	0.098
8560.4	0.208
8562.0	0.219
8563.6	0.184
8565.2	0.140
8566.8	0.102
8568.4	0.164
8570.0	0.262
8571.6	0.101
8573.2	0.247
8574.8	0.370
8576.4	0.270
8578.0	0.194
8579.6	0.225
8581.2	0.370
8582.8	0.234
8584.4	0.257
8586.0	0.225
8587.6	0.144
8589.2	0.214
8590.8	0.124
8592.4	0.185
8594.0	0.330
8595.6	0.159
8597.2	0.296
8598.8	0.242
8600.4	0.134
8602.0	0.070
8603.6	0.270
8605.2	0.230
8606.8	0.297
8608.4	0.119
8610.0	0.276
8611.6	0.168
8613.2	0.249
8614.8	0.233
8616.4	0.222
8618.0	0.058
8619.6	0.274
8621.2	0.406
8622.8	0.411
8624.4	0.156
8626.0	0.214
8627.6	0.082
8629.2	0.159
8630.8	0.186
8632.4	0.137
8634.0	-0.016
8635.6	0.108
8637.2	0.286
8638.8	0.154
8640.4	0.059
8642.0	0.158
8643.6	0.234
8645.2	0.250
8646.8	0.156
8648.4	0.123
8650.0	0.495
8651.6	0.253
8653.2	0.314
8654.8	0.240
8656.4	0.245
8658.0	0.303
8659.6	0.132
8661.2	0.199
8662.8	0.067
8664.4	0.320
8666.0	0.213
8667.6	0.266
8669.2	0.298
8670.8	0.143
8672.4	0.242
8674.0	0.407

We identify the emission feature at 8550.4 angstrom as [N II] 6583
